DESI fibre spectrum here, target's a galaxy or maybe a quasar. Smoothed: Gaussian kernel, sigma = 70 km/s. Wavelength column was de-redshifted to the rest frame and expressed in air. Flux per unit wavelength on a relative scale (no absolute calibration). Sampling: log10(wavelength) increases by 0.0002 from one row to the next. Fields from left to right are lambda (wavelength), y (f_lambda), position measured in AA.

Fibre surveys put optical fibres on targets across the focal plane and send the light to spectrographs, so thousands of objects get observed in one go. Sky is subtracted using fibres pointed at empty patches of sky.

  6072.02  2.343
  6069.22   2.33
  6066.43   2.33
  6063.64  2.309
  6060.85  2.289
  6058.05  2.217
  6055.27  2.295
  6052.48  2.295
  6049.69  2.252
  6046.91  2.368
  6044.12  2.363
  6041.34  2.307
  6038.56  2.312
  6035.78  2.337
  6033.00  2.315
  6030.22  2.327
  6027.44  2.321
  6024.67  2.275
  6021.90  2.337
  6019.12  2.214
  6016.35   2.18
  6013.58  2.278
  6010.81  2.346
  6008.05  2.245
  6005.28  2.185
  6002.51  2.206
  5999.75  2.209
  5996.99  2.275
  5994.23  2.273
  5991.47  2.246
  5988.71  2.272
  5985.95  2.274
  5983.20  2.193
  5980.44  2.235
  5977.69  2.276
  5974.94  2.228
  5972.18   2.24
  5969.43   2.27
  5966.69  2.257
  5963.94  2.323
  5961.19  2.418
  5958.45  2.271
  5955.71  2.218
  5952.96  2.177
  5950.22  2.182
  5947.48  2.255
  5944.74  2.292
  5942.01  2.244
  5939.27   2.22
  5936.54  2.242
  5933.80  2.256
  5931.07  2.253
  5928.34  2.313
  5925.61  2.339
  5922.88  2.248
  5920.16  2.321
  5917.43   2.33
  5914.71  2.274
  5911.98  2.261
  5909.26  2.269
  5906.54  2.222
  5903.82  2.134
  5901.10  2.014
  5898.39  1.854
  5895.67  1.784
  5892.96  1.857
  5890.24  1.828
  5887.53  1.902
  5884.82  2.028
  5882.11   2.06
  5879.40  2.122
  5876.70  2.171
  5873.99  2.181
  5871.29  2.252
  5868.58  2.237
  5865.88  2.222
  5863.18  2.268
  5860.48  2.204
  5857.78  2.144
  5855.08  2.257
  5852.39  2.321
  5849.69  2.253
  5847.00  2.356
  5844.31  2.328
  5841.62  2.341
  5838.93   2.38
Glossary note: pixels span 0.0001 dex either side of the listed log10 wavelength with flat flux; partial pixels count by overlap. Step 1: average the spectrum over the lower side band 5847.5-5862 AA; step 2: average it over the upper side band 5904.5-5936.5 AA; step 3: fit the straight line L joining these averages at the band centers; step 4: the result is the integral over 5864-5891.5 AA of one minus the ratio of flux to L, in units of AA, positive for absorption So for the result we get 1.8 AA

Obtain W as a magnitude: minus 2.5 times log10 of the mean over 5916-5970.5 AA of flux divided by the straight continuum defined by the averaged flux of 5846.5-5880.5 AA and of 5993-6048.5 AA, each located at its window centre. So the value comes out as -0.01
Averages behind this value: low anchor 2.23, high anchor 2.28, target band 2.27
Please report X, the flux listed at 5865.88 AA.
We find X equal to 2.222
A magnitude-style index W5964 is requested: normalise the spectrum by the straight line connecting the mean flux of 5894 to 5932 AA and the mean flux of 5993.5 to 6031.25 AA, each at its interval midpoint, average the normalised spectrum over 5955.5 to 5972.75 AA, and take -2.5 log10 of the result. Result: -0.03 mag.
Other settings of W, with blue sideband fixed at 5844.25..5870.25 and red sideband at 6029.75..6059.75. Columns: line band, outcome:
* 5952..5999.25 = 0.01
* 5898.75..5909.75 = 0.07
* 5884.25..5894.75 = 0.20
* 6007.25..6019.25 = 0.02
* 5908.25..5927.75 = -0.01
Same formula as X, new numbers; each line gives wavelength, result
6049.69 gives 2.252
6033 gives 2.315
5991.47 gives 2.246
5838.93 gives 2.38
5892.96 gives 1.857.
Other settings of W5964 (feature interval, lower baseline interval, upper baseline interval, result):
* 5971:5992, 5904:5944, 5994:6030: 0.01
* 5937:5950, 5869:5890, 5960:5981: -0.01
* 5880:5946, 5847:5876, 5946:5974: 0.05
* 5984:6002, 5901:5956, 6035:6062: 0.01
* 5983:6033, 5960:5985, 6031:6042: 0.02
